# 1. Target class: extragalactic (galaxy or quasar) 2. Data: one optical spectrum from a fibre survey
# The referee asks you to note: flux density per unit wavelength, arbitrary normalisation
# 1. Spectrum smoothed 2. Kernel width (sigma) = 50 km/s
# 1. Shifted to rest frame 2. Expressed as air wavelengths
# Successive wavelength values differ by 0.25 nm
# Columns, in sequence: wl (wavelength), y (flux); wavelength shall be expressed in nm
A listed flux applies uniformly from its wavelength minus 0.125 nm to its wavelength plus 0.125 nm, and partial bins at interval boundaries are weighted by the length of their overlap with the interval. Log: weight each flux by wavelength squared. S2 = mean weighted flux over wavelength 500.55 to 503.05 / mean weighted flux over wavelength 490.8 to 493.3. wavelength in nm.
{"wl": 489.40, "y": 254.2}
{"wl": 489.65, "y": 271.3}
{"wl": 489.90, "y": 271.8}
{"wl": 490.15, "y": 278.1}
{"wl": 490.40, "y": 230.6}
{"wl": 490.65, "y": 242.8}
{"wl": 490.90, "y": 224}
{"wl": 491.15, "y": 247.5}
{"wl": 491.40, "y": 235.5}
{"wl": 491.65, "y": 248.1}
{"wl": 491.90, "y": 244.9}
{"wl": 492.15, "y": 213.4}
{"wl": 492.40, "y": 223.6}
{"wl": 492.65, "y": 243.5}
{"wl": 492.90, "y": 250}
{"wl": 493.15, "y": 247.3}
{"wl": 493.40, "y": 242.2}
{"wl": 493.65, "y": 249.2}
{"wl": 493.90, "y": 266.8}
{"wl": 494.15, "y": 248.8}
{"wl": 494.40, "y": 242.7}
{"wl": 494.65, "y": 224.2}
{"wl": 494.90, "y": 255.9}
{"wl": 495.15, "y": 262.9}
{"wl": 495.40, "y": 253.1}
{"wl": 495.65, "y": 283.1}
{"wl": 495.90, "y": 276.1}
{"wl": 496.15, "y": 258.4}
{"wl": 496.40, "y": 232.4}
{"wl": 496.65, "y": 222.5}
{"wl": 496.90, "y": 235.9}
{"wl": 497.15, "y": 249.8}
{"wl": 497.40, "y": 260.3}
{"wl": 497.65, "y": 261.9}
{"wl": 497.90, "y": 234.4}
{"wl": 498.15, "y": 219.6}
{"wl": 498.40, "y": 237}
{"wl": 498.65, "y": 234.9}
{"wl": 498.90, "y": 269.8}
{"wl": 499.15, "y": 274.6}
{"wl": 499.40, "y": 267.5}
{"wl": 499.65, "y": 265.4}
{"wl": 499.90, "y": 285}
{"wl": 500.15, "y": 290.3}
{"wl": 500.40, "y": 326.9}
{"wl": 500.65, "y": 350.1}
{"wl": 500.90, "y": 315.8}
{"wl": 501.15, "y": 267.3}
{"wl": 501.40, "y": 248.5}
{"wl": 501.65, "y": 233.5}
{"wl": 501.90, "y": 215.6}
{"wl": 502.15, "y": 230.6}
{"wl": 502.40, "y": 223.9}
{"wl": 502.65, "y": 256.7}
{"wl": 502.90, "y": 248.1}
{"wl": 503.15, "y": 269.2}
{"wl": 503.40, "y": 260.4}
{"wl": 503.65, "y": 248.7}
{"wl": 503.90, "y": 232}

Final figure 1.1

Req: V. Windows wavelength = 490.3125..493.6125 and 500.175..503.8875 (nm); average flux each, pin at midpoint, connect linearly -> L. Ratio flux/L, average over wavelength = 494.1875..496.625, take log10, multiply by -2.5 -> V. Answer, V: -0.03 mag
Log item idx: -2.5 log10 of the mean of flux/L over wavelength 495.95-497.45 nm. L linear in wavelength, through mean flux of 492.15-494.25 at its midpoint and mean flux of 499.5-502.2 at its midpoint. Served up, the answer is 0.07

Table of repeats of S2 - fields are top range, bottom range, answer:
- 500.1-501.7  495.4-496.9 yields 1.18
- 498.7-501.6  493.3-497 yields 1.16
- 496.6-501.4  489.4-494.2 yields 1.12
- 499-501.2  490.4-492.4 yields 1.29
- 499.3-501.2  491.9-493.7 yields 1.29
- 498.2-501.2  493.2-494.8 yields 1.17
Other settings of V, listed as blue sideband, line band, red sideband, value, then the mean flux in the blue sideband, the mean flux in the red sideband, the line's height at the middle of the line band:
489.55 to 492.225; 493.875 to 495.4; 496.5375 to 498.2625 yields -0.03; 247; 241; 243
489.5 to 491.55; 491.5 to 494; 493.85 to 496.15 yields 0.05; 250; 257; 254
